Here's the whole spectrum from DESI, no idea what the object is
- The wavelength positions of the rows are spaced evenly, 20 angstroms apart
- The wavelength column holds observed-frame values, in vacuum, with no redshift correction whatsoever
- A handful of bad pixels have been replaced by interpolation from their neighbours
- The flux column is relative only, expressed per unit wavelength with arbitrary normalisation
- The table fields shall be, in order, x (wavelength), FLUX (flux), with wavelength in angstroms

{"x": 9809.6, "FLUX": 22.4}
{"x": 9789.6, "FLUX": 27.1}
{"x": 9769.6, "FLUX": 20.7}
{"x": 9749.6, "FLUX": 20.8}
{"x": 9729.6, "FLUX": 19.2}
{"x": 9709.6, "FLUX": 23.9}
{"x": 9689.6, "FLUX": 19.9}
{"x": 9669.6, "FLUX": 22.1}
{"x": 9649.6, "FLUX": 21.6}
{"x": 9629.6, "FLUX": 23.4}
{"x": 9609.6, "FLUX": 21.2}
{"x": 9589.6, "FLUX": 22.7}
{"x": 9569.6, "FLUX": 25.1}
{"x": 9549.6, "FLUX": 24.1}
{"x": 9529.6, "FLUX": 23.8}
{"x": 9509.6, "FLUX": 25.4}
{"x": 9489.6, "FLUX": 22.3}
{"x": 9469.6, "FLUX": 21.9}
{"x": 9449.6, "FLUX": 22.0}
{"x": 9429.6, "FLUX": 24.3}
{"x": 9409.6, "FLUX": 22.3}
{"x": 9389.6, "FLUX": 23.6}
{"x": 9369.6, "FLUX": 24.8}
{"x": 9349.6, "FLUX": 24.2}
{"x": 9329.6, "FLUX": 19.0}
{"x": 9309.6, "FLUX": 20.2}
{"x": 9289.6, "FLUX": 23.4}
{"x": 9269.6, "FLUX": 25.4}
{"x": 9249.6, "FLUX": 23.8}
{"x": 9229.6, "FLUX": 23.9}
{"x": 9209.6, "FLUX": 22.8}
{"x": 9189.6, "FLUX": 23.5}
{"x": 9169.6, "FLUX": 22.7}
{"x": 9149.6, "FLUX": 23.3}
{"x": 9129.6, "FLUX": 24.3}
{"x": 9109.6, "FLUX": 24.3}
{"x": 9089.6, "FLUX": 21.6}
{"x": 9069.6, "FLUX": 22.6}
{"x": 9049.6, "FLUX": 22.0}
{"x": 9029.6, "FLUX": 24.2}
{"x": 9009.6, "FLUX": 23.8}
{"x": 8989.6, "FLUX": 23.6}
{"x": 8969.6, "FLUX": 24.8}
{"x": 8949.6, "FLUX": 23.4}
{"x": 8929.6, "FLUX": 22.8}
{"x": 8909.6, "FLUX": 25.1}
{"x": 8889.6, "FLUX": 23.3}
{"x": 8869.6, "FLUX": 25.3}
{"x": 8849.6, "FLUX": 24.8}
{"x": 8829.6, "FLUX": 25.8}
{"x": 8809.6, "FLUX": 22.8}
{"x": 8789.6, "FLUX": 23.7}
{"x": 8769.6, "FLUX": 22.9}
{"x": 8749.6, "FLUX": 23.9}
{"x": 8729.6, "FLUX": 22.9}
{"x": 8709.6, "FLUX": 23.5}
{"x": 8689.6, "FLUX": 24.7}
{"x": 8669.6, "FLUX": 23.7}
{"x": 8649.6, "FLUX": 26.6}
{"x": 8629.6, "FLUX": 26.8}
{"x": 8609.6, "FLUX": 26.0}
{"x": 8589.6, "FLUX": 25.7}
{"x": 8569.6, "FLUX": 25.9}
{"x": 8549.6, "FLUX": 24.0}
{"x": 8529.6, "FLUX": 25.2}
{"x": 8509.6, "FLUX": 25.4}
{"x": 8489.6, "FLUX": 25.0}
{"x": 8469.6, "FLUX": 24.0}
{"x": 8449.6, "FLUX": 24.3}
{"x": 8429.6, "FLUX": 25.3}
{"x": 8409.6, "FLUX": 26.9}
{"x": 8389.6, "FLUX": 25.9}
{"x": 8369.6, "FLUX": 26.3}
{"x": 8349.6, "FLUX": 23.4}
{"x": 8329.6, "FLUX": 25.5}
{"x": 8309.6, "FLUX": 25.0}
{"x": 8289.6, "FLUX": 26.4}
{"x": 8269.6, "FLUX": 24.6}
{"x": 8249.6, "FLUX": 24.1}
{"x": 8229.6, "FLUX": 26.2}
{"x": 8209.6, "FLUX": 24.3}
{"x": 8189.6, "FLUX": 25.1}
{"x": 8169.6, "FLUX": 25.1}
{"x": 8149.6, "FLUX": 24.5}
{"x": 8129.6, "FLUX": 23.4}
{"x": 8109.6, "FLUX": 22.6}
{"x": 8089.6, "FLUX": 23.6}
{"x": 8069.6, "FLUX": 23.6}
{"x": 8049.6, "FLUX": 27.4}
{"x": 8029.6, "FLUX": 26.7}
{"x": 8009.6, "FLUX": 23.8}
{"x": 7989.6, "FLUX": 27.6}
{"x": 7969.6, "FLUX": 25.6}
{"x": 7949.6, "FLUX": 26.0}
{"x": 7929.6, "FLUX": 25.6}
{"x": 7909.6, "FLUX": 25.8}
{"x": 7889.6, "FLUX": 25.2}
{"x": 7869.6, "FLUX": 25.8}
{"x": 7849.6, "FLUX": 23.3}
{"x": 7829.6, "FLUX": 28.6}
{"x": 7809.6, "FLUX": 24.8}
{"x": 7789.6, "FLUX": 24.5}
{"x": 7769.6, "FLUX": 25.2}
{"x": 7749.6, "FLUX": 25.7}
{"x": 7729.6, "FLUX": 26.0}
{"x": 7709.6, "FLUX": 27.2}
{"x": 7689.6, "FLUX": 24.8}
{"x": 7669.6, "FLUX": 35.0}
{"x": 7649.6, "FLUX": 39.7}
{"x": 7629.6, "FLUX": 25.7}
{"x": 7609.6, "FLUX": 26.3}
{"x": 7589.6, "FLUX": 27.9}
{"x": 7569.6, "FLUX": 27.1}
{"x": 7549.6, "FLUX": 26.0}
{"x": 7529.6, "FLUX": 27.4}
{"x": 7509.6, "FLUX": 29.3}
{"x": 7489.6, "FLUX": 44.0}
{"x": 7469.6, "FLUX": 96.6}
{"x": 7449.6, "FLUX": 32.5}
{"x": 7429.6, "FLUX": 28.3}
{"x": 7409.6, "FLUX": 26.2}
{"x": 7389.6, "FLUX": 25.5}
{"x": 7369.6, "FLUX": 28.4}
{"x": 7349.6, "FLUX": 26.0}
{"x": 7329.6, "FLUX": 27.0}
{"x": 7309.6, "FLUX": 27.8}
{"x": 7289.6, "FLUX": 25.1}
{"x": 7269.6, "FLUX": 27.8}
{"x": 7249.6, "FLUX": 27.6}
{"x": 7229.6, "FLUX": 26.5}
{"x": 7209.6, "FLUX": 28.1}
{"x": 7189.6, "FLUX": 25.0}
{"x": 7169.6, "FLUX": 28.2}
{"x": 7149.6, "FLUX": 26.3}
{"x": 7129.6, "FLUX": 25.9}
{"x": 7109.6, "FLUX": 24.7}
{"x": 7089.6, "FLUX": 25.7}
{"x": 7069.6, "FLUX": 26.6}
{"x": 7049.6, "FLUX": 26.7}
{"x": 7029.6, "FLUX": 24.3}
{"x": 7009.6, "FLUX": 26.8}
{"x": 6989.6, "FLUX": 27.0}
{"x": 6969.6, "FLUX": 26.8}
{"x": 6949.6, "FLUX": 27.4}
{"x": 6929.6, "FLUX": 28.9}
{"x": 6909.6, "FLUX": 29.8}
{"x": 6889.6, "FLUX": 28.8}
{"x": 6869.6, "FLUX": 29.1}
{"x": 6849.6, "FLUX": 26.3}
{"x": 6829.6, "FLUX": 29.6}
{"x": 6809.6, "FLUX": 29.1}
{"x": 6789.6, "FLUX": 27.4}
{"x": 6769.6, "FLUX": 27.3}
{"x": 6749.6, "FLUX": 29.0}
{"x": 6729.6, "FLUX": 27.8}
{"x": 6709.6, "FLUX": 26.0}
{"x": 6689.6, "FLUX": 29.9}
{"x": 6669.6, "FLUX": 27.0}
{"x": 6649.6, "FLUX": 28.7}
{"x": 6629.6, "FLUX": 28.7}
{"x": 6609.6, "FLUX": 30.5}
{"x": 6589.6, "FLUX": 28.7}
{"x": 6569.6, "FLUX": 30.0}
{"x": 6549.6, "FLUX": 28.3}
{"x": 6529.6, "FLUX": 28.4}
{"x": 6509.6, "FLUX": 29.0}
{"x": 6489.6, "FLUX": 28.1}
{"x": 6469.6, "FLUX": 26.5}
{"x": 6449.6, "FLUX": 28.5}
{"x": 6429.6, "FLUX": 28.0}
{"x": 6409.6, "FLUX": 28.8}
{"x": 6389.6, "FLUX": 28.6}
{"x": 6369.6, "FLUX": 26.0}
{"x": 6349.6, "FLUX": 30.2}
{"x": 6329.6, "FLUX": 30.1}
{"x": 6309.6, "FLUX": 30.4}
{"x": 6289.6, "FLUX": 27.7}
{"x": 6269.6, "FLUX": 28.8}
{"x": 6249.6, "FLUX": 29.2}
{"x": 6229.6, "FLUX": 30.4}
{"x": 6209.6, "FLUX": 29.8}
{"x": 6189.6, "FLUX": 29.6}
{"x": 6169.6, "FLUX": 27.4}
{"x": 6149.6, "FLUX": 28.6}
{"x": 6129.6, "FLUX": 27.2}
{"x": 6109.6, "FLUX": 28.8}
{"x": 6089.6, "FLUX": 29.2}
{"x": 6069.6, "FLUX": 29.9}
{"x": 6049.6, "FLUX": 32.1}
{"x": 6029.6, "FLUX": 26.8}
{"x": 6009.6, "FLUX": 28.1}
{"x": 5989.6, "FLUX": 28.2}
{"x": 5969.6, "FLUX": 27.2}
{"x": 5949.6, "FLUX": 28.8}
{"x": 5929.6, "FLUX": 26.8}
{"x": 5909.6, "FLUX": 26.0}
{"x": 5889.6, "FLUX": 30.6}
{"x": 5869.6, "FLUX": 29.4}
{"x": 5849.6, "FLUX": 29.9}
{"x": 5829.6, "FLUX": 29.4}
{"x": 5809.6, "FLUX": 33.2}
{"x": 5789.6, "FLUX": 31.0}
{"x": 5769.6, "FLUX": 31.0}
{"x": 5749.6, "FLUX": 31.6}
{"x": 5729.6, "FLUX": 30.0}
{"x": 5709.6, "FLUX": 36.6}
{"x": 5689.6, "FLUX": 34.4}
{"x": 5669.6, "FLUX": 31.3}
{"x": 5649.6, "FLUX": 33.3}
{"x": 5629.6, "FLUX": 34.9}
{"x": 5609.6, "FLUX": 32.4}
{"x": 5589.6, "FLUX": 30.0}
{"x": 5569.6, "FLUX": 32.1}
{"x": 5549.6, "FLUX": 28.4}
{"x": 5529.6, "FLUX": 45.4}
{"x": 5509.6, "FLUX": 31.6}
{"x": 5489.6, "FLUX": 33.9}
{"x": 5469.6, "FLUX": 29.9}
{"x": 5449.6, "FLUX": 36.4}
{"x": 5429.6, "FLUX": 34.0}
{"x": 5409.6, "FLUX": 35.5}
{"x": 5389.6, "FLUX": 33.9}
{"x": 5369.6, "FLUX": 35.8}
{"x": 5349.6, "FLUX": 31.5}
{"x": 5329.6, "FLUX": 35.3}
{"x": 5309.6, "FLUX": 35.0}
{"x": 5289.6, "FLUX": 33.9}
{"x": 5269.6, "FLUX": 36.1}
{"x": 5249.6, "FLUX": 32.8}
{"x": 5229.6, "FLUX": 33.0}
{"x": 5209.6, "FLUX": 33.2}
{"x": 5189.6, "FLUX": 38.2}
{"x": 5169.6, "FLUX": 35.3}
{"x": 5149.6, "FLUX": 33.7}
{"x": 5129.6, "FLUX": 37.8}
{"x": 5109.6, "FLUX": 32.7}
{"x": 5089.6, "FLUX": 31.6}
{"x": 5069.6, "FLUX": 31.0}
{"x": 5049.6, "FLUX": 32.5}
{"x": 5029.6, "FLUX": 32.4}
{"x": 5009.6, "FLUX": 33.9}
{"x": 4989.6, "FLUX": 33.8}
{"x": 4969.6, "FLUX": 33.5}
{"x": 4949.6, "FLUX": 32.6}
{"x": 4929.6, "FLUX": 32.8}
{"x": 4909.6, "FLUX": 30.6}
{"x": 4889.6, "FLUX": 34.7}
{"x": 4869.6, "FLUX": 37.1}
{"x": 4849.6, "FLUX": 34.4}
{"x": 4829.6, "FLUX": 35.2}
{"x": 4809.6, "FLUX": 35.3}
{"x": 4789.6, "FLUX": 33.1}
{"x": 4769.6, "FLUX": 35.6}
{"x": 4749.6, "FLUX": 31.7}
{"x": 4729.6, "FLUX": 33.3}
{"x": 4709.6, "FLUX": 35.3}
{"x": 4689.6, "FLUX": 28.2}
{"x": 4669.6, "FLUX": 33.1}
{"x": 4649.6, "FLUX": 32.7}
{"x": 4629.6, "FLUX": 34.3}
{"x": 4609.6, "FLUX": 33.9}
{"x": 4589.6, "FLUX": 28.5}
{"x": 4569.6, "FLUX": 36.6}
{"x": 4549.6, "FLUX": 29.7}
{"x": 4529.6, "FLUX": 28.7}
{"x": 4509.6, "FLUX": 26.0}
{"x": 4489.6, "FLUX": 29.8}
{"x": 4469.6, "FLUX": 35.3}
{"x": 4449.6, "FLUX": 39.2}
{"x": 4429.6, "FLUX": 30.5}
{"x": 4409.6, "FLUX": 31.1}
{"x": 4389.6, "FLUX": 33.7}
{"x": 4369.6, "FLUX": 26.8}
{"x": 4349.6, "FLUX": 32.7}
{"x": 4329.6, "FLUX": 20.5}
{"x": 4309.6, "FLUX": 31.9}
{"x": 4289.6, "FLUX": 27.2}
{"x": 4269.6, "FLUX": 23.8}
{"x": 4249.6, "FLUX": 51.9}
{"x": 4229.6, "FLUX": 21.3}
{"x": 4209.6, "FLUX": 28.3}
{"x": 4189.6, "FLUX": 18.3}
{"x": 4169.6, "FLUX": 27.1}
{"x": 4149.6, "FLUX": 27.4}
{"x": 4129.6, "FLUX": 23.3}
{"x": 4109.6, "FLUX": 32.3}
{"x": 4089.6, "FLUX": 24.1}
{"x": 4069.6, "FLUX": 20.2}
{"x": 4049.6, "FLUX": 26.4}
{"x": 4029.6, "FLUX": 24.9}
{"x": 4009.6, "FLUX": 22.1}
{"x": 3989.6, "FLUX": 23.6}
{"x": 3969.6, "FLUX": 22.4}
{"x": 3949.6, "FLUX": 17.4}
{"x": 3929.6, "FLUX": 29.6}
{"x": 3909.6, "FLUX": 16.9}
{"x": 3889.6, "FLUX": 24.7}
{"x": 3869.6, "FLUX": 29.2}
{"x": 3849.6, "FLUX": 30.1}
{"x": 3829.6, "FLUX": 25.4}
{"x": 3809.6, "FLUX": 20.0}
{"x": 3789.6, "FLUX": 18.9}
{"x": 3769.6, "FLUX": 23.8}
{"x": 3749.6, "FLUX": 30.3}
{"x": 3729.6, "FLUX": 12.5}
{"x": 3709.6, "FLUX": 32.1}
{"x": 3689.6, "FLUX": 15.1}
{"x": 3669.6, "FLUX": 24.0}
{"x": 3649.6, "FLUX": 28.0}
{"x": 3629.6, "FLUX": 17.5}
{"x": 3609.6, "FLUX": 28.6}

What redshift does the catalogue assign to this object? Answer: 0.139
